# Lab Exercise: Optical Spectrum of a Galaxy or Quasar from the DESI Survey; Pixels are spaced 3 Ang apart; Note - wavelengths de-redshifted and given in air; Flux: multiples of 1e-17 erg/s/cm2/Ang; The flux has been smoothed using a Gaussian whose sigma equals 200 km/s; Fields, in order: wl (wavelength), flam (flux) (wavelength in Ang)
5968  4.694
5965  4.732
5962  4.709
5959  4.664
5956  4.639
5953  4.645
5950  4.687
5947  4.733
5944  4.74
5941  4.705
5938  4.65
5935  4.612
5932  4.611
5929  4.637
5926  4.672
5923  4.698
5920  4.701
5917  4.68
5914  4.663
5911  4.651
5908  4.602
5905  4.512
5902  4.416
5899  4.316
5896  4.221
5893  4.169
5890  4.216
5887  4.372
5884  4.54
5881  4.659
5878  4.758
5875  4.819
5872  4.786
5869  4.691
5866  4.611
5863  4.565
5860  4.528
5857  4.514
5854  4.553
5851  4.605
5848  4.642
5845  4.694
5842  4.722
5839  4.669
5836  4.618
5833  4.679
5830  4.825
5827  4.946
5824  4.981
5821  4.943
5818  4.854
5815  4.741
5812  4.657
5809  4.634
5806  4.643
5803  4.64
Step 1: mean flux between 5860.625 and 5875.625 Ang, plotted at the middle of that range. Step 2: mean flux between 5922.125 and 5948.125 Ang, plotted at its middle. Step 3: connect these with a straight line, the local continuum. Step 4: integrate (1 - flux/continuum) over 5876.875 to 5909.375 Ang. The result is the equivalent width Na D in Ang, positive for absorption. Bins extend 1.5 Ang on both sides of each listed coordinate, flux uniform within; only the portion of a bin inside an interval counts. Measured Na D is 1.7 Ang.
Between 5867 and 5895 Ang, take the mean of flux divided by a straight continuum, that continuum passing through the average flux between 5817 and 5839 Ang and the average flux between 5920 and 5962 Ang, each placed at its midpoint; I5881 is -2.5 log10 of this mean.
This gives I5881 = 0.05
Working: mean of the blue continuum 4.82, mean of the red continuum 4.67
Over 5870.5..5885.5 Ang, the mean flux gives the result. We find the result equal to 4.71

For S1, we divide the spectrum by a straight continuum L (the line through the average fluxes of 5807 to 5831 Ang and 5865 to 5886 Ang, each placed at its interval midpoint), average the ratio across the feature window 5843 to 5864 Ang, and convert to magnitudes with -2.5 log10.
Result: 0.03 mag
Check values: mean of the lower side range 4.82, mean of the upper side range 4.69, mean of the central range 4.59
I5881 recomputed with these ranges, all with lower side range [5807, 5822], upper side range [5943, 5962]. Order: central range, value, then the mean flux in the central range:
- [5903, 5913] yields 0.03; 4.58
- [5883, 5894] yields 0.10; 4.32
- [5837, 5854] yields 0.02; 4.65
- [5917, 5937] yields 0.01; 4.66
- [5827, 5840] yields 0.00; 4.73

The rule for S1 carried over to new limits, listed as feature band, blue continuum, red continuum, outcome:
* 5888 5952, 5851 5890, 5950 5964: 0.02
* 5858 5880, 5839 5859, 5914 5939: -0.01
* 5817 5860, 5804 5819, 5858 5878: -0.01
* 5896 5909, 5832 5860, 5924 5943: 0.05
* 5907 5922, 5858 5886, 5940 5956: 0.00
